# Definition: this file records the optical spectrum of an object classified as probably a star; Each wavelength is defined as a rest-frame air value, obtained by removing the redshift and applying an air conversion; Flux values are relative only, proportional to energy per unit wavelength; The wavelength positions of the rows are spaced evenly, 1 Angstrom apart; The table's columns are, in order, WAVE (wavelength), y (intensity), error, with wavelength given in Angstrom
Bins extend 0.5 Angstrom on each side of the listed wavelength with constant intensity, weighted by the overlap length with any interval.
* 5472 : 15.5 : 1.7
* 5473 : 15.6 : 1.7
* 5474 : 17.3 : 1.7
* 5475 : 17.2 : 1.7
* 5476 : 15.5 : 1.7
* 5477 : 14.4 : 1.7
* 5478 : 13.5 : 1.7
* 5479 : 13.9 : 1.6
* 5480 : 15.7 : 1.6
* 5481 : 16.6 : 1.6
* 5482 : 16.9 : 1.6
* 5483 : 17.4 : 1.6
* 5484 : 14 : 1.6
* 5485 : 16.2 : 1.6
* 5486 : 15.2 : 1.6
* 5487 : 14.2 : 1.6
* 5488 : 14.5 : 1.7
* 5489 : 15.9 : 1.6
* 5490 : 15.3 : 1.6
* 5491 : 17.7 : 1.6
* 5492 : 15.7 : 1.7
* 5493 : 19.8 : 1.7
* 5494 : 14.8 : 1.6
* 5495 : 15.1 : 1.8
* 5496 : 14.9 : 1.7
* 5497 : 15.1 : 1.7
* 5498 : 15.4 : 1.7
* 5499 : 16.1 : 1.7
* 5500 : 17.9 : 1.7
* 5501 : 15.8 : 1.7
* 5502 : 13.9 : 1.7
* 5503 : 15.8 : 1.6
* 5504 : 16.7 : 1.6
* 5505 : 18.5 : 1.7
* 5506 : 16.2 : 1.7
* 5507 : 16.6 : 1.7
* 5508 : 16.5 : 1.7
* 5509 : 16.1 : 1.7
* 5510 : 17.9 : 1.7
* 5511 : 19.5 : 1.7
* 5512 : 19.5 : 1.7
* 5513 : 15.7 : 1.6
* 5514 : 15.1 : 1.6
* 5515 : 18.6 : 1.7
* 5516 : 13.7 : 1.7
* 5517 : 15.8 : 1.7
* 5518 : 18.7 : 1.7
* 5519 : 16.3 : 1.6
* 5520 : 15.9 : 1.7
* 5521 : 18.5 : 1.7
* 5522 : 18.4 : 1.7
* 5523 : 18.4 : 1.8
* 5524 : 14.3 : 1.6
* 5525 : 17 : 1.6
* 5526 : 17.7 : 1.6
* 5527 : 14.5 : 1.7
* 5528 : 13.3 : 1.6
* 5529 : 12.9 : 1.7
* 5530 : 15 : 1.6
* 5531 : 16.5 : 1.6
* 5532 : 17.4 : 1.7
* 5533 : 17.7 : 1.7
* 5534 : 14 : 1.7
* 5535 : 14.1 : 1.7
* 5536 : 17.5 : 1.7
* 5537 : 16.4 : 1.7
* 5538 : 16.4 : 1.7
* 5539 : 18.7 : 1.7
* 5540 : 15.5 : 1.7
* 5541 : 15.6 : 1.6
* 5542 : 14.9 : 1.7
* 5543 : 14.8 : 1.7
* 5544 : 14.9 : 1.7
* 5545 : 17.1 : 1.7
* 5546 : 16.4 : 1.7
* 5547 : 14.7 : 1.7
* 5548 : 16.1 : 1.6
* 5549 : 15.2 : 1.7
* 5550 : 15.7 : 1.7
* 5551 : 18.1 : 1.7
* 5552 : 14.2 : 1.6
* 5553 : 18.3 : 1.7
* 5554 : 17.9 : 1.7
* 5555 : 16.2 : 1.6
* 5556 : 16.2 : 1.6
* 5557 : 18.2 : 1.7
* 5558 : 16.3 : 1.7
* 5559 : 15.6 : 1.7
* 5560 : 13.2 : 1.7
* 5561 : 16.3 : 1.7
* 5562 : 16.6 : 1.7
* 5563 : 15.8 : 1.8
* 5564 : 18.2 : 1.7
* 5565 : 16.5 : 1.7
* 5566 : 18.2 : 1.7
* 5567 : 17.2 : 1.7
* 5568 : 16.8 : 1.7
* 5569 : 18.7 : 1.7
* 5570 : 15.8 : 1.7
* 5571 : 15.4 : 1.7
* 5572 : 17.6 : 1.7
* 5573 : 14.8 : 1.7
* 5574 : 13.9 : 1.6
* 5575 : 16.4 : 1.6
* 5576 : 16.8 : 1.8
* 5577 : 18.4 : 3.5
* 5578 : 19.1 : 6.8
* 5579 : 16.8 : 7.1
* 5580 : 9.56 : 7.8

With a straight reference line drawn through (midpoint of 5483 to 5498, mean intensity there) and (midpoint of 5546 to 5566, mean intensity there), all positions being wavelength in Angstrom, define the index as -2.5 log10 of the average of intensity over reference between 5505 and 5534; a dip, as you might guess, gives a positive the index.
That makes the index -0.04 mag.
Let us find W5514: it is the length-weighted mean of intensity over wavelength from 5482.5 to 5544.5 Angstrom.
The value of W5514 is 16.2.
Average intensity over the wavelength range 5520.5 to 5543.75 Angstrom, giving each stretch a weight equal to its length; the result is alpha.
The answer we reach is 16.1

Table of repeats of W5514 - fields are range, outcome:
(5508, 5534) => 16.5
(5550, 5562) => 16.4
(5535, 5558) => 16.3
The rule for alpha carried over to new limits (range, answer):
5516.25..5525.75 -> 17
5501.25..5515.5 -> 16.9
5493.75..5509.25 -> 16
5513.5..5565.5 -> 16.2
